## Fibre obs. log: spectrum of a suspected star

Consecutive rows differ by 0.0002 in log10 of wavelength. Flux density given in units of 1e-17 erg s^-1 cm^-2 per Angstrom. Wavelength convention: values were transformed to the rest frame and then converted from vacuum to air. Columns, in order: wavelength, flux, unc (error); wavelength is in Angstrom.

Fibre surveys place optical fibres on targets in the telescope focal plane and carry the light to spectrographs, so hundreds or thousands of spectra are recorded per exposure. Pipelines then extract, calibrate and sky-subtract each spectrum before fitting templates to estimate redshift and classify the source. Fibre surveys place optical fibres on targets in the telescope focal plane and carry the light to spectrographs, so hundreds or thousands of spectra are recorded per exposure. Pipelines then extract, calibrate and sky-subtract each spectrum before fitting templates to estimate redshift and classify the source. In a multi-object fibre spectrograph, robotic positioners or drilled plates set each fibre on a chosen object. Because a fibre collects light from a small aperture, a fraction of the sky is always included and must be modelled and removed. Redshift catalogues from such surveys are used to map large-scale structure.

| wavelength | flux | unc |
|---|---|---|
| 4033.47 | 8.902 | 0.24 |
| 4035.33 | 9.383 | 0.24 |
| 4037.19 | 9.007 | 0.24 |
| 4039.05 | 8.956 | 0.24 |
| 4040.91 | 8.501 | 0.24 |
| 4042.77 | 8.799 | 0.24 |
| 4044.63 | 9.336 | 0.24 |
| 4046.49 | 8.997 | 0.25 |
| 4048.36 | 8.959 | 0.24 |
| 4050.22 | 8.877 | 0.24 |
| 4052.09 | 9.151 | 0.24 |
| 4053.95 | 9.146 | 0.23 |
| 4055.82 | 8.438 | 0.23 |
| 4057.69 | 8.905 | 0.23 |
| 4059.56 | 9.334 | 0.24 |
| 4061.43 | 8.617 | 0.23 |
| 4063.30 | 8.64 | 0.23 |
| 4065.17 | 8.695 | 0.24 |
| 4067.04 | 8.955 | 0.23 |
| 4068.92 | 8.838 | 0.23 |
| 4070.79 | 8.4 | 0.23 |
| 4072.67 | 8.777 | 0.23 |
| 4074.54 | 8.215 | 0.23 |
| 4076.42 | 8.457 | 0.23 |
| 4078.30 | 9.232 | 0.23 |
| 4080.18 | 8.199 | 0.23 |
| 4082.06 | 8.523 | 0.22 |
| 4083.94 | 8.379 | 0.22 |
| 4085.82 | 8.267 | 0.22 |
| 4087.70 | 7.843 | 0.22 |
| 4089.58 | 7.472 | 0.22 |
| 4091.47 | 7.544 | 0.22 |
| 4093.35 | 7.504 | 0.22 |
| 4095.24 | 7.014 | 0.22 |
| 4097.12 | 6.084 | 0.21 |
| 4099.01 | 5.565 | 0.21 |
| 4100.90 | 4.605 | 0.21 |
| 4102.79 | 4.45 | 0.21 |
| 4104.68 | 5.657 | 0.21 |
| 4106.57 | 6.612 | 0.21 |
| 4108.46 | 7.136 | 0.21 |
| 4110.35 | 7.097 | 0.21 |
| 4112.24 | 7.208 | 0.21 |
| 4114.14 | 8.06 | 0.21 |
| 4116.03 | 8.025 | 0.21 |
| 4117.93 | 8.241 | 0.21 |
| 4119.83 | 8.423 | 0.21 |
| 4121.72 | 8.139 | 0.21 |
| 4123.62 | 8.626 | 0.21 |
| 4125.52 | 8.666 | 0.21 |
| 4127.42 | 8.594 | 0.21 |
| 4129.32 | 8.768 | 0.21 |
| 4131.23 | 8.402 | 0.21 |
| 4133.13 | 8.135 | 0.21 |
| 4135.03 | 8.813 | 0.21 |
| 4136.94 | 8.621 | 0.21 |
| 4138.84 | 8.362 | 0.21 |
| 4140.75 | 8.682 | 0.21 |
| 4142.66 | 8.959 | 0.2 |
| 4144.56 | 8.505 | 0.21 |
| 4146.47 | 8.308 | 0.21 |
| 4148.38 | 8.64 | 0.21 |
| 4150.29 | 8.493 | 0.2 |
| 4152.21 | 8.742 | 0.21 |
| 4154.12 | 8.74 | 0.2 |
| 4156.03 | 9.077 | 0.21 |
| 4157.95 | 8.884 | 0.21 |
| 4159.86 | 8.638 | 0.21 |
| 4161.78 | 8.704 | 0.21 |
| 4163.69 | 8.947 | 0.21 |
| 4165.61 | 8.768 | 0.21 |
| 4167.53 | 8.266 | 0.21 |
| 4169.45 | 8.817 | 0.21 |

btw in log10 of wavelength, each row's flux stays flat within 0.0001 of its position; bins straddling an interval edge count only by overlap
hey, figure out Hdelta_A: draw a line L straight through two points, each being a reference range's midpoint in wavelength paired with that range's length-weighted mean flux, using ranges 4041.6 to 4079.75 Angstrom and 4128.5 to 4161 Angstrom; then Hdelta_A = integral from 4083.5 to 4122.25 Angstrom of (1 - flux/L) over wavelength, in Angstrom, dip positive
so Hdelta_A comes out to 7.3 Angstrom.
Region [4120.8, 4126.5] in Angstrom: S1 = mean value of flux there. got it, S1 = 8.48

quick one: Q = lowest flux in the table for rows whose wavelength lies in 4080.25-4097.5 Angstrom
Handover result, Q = 6.084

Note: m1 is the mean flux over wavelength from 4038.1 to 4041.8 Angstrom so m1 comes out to 8.73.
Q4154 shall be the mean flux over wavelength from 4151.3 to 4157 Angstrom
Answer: 8.85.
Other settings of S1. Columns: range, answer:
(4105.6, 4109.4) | 6.87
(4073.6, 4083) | 8.52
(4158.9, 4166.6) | 8.77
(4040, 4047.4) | 8.92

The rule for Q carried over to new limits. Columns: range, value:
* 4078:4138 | 4.45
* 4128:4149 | 8.135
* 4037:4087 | 8.199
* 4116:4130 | 8.025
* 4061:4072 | 8.4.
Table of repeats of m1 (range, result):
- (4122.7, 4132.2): 8.61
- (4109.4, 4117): 7.6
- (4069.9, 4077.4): 8.46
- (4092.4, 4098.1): 6.87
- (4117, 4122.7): 8.27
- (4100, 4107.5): 5.33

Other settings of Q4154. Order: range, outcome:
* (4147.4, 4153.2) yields 8.62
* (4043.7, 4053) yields 9.06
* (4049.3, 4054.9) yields 9.06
